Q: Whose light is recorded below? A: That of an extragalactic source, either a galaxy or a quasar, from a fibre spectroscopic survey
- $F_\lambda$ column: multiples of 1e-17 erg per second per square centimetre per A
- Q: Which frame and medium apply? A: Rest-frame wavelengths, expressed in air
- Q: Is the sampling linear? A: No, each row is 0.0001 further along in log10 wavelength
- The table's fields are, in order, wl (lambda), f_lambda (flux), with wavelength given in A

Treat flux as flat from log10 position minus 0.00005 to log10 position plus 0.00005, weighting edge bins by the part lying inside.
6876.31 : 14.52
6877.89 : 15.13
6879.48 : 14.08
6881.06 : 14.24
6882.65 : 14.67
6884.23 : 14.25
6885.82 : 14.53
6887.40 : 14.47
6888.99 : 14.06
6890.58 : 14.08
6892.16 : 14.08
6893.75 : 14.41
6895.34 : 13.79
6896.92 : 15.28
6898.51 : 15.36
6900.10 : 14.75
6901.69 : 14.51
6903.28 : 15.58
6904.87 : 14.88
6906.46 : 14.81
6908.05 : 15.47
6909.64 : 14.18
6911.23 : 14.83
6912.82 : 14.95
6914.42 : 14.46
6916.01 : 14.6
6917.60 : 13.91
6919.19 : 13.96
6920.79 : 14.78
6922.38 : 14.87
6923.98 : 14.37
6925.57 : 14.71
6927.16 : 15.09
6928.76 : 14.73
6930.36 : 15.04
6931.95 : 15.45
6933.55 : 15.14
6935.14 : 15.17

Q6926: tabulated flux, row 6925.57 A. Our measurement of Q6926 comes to 14.71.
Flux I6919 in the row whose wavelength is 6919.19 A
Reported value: 13.96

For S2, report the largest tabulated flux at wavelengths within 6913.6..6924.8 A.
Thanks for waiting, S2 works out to 14.87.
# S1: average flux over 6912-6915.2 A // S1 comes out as 14.7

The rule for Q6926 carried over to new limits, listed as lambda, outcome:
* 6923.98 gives 14.37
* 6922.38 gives 14.87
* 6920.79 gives 14.78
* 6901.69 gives 14.51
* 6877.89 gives 15.13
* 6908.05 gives 15.47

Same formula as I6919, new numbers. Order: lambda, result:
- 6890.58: 14.08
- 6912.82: 14.95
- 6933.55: 15.14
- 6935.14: 15.17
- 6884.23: 14.25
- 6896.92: 15.28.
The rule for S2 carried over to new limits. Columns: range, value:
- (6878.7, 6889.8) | 14.67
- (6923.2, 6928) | 15.09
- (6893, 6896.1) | 14.41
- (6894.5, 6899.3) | 15.36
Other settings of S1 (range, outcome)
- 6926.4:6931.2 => 14.9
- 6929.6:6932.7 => 15.3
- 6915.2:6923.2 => 14.4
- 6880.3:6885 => 14.4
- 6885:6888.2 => 14.5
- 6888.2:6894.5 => 14.2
